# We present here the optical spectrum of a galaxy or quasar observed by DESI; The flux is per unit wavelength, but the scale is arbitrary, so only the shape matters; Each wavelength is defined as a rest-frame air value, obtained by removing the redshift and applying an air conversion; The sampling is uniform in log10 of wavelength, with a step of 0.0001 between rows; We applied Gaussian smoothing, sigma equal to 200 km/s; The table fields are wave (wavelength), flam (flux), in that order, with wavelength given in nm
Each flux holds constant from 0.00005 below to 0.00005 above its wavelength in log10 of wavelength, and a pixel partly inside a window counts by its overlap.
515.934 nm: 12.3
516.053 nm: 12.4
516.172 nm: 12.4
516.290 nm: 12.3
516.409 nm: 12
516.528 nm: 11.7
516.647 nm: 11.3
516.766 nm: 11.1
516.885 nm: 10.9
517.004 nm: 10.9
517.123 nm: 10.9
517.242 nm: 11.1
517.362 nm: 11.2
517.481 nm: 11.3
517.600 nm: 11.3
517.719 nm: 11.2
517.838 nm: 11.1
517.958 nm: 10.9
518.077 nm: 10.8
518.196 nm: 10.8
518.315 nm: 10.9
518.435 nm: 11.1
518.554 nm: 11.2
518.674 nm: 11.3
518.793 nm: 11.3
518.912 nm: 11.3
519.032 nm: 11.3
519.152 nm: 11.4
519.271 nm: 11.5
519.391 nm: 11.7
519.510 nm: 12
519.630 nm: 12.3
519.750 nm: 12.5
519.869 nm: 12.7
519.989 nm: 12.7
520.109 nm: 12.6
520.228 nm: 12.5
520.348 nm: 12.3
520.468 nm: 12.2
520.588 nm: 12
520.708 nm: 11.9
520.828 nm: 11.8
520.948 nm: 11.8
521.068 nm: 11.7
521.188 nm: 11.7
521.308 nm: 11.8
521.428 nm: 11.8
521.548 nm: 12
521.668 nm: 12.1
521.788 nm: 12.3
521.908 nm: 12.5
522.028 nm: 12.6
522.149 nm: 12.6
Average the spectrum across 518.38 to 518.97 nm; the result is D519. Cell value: 11.3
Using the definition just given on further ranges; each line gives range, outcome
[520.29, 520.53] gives 12.2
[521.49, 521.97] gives 12.2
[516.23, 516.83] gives 11.7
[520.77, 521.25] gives 11.7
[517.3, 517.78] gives 11.2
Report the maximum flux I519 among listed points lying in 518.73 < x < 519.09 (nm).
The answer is 11.3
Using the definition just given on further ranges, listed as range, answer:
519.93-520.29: 12.7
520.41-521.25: 12.2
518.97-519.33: 11.5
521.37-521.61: 12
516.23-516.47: 12.3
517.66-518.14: 11.2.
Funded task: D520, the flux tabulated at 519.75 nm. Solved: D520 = 12.5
